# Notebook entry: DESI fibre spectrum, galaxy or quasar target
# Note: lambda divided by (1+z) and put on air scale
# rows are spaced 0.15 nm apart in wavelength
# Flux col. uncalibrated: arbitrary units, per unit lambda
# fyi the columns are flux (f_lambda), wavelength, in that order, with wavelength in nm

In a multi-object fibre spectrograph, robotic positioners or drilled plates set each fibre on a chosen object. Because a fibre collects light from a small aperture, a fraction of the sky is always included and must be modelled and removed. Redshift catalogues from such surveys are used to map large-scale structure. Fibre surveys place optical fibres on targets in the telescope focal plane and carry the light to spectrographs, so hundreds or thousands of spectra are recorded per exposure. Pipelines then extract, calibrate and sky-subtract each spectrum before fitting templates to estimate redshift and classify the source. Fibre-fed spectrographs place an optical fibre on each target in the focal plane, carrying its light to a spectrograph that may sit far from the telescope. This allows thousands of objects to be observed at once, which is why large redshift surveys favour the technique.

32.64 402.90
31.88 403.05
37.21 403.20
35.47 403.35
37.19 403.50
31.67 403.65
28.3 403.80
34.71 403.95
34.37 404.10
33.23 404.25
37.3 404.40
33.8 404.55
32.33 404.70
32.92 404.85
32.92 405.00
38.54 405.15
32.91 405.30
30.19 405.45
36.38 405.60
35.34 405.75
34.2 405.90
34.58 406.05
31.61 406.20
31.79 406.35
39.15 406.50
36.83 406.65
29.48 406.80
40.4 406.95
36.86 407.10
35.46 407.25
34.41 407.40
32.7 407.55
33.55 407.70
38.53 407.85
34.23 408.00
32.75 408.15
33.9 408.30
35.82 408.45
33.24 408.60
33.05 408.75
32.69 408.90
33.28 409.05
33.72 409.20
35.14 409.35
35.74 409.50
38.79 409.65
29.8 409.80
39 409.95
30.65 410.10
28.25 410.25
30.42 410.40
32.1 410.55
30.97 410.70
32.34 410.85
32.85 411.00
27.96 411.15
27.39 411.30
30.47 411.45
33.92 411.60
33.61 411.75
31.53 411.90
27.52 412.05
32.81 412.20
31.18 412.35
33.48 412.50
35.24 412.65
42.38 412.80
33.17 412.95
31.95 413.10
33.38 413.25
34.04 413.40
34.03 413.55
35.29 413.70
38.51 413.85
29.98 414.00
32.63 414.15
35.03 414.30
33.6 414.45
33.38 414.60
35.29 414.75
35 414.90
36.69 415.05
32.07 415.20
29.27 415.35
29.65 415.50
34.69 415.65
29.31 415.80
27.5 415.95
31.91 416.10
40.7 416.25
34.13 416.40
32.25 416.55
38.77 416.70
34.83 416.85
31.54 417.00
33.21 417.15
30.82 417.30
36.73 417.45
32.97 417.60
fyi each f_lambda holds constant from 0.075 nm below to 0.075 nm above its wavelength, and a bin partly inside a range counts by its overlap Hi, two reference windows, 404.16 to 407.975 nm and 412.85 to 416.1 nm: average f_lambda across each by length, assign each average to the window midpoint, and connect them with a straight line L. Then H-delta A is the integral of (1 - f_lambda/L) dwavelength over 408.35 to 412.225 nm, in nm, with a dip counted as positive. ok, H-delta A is 0.16 nm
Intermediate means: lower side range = 34.6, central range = 32.4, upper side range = 33.1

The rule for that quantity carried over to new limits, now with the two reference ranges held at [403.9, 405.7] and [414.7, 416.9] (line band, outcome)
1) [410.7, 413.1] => 0.10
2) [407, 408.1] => -0.04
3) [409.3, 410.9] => 0.04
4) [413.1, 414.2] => -0.01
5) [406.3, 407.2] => -0.05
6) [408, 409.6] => -0.01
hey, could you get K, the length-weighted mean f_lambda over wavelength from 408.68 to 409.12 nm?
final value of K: 33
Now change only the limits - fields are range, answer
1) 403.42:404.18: 33.3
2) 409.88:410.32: 32.6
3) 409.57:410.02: 35.8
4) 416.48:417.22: 34.1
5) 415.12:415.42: 30.8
